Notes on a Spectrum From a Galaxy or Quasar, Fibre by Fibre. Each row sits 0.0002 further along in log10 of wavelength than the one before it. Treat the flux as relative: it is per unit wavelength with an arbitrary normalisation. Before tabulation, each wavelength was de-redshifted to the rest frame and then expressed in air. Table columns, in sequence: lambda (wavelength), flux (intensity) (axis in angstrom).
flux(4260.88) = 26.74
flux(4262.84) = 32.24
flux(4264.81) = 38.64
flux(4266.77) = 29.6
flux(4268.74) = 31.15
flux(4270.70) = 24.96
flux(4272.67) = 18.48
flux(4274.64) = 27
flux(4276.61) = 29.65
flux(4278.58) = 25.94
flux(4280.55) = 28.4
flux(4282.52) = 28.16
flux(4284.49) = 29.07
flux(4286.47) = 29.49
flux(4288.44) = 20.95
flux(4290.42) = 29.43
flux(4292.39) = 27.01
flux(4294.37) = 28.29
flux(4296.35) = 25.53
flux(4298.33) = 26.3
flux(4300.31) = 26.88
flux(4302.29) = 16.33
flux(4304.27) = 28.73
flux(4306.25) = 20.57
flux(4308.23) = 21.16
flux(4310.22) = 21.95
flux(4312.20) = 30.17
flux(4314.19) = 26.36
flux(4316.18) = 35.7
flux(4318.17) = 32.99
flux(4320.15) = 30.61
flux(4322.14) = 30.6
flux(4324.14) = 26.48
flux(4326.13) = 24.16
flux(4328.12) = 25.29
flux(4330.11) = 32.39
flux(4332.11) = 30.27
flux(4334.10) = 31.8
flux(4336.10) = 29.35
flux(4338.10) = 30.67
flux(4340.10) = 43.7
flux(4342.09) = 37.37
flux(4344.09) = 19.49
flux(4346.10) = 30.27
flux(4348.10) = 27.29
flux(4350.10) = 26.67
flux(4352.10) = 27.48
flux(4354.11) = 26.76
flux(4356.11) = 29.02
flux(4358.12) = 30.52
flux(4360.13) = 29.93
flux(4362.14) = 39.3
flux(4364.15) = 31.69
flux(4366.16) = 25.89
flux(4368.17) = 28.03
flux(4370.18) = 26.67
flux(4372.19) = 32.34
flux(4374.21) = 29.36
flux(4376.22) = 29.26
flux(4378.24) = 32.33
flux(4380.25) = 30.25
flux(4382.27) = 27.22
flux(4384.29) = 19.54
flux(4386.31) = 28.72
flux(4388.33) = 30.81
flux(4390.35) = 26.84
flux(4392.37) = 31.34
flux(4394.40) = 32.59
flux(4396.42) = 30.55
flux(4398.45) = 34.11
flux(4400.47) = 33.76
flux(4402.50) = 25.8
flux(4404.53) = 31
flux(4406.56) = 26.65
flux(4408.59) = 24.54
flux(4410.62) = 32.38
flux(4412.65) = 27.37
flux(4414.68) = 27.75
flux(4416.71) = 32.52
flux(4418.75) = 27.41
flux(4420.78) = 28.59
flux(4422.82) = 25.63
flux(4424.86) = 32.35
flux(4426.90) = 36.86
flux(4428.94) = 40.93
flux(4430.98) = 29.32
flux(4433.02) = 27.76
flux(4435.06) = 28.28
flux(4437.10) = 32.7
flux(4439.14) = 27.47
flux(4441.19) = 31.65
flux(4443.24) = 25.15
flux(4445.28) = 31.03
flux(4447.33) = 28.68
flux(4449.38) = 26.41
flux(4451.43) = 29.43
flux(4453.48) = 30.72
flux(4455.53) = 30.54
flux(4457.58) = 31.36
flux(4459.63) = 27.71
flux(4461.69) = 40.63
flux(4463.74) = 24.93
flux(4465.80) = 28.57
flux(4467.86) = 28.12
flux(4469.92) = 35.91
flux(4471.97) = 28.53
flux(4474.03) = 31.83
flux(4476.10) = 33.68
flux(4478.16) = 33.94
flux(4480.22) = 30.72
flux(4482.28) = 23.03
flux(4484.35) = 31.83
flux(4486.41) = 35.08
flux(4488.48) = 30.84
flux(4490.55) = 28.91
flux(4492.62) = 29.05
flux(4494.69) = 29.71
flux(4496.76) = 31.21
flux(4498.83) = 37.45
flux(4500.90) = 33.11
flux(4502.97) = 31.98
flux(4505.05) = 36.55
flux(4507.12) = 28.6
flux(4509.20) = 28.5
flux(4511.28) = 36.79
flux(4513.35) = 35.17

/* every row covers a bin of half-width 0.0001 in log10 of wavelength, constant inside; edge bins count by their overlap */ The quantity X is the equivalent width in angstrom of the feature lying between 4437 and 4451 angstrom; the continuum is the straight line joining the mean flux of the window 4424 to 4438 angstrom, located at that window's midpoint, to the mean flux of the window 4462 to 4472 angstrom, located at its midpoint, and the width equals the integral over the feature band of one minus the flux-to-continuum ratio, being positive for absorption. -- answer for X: 1.29 angstrom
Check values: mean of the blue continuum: 32.6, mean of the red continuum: 30.1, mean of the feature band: 28.8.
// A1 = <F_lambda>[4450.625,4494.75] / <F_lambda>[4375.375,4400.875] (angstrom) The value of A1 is 1.03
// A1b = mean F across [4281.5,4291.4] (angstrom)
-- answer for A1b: 27.4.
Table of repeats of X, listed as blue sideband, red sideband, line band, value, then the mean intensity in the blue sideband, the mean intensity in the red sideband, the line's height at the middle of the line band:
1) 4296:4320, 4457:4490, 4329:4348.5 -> -3.0 angstrom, 26.2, 31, 27.1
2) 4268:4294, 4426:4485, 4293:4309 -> 1.7 angstrom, 26.9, 30.6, 27.3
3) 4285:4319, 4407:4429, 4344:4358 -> 0.2 angstrom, 26.3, 30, 27.9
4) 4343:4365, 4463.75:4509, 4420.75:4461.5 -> 0.0 angstrom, 29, 31.2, 30.4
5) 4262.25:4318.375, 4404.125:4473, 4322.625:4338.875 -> -0.5 angstrom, 27.2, 30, 27.9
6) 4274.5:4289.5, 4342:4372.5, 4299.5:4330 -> 1.5 angstrom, 27.4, 29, 28.1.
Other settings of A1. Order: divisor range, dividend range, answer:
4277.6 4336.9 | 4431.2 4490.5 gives 1.10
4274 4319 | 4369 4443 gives 1.11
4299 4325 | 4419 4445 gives 1.14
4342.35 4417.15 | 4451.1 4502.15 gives 1.07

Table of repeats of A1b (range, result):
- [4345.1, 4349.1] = 28.8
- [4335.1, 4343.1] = 35.3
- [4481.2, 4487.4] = 30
